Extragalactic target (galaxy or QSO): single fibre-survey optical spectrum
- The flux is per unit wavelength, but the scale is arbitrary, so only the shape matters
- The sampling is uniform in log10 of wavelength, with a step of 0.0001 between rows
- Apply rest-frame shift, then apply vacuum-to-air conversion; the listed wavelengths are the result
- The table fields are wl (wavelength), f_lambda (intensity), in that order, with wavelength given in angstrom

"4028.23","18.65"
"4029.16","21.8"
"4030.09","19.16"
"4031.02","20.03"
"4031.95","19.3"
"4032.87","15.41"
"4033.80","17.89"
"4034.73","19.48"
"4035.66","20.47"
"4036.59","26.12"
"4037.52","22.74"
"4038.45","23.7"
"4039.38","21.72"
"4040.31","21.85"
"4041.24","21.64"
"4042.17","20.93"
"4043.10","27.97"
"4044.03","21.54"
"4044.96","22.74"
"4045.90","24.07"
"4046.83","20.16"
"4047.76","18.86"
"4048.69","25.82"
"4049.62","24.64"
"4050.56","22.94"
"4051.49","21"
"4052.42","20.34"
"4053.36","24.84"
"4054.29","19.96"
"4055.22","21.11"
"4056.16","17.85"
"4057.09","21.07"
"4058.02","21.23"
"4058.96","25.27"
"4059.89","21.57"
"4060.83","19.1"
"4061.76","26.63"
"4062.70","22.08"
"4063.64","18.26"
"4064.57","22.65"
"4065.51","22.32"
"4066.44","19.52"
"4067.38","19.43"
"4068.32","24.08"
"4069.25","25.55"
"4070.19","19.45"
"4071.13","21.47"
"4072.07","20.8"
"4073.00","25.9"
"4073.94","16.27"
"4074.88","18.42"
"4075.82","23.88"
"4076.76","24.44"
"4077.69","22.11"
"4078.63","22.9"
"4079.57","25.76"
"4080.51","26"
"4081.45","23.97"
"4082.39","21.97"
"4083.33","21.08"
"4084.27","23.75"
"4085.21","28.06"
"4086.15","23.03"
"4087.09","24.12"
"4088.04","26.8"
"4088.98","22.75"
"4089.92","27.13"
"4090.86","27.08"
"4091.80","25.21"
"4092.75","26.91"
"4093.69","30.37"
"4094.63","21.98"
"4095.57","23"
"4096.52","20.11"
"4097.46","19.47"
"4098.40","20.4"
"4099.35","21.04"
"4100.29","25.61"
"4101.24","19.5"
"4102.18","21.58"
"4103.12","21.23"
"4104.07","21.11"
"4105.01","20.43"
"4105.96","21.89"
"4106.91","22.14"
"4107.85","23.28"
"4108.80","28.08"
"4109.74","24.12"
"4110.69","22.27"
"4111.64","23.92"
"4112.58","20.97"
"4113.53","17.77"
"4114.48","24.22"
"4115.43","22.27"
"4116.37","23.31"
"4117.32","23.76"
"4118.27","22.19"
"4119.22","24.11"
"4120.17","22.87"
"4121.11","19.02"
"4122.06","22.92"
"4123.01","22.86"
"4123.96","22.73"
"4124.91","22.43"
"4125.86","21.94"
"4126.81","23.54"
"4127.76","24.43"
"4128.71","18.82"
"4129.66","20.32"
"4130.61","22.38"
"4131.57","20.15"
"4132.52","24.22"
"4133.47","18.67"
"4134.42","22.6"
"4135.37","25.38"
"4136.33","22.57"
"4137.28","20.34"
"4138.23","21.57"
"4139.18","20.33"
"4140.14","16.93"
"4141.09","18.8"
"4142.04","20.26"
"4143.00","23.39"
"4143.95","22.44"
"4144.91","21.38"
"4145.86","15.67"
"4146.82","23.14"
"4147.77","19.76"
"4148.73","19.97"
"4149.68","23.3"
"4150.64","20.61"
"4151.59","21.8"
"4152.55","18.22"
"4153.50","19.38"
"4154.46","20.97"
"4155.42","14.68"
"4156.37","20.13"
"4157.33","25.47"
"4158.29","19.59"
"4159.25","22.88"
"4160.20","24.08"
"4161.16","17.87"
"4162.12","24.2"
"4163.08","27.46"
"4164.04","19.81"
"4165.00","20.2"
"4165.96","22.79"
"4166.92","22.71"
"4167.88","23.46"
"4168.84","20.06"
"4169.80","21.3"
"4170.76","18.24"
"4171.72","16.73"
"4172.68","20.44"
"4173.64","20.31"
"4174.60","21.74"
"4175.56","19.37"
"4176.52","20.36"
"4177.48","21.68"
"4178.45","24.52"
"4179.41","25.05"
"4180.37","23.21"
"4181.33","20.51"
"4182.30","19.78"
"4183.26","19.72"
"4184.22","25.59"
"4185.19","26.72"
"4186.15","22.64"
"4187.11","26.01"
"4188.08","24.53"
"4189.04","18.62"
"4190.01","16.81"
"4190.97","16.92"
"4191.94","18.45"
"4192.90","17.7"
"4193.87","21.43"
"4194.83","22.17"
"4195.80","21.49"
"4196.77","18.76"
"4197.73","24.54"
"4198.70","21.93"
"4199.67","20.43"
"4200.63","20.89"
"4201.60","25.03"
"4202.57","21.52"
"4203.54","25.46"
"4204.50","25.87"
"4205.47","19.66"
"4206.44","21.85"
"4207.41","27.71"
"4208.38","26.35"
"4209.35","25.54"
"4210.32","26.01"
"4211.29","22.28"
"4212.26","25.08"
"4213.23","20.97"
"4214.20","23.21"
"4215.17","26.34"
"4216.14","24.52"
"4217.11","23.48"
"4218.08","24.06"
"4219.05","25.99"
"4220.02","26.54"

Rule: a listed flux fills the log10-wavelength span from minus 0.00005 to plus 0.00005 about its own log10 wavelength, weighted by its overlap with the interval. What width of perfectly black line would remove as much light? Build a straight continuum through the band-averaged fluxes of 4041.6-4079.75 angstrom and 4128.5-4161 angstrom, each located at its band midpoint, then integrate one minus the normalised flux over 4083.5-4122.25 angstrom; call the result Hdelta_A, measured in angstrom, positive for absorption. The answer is -3.0 angstrom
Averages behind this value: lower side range 22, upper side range 20.9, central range 23.1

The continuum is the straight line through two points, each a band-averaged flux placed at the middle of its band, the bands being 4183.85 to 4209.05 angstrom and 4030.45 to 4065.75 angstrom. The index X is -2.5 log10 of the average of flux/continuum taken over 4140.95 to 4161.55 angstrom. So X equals 0.07 mag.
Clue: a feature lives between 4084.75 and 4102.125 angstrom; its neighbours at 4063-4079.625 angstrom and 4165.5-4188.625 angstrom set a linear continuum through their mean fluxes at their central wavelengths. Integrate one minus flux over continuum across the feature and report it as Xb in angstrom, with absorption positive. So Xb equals -1.73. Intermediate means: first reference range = 21.8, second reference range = 22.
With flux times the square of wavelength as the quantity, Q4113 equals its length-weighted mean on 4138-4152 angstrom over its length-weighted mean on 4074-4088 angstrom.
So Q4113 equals 0.9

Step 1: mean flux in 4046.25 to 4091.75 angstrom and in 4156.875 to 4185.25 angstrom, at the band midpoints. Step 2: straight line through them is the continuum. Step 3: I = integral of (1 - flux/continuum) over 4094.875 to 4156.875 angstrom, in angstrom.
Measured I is 1.8 angstrom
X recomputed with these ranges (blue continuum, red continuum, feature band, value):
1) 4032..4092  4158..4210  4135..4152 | 0.06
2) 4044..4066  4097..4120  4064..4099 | -0.05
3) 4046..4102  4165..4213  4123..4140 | 0.03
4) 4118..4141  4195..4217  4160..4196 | 0.07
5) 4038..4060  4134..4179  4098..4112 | -0.04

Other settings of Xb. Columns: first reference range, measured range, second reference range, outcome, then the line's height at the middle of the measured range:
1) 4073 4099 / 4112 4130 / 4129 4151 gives -0.2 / 21.9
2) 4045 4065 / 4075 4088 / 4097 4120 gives -1.1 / 22.1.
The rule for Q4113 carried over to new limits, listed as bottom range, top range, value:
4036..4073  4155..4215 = 1.06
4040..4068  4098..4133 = 1.05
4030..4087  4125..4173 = 1.00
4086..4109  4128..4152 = 0.92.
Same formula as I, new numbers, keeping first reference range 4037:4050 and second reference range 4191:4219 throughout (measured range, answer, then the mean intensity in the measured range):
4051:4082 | 1.1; 22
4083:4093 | -1.0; 25.1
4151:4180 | 2.1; 21.2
